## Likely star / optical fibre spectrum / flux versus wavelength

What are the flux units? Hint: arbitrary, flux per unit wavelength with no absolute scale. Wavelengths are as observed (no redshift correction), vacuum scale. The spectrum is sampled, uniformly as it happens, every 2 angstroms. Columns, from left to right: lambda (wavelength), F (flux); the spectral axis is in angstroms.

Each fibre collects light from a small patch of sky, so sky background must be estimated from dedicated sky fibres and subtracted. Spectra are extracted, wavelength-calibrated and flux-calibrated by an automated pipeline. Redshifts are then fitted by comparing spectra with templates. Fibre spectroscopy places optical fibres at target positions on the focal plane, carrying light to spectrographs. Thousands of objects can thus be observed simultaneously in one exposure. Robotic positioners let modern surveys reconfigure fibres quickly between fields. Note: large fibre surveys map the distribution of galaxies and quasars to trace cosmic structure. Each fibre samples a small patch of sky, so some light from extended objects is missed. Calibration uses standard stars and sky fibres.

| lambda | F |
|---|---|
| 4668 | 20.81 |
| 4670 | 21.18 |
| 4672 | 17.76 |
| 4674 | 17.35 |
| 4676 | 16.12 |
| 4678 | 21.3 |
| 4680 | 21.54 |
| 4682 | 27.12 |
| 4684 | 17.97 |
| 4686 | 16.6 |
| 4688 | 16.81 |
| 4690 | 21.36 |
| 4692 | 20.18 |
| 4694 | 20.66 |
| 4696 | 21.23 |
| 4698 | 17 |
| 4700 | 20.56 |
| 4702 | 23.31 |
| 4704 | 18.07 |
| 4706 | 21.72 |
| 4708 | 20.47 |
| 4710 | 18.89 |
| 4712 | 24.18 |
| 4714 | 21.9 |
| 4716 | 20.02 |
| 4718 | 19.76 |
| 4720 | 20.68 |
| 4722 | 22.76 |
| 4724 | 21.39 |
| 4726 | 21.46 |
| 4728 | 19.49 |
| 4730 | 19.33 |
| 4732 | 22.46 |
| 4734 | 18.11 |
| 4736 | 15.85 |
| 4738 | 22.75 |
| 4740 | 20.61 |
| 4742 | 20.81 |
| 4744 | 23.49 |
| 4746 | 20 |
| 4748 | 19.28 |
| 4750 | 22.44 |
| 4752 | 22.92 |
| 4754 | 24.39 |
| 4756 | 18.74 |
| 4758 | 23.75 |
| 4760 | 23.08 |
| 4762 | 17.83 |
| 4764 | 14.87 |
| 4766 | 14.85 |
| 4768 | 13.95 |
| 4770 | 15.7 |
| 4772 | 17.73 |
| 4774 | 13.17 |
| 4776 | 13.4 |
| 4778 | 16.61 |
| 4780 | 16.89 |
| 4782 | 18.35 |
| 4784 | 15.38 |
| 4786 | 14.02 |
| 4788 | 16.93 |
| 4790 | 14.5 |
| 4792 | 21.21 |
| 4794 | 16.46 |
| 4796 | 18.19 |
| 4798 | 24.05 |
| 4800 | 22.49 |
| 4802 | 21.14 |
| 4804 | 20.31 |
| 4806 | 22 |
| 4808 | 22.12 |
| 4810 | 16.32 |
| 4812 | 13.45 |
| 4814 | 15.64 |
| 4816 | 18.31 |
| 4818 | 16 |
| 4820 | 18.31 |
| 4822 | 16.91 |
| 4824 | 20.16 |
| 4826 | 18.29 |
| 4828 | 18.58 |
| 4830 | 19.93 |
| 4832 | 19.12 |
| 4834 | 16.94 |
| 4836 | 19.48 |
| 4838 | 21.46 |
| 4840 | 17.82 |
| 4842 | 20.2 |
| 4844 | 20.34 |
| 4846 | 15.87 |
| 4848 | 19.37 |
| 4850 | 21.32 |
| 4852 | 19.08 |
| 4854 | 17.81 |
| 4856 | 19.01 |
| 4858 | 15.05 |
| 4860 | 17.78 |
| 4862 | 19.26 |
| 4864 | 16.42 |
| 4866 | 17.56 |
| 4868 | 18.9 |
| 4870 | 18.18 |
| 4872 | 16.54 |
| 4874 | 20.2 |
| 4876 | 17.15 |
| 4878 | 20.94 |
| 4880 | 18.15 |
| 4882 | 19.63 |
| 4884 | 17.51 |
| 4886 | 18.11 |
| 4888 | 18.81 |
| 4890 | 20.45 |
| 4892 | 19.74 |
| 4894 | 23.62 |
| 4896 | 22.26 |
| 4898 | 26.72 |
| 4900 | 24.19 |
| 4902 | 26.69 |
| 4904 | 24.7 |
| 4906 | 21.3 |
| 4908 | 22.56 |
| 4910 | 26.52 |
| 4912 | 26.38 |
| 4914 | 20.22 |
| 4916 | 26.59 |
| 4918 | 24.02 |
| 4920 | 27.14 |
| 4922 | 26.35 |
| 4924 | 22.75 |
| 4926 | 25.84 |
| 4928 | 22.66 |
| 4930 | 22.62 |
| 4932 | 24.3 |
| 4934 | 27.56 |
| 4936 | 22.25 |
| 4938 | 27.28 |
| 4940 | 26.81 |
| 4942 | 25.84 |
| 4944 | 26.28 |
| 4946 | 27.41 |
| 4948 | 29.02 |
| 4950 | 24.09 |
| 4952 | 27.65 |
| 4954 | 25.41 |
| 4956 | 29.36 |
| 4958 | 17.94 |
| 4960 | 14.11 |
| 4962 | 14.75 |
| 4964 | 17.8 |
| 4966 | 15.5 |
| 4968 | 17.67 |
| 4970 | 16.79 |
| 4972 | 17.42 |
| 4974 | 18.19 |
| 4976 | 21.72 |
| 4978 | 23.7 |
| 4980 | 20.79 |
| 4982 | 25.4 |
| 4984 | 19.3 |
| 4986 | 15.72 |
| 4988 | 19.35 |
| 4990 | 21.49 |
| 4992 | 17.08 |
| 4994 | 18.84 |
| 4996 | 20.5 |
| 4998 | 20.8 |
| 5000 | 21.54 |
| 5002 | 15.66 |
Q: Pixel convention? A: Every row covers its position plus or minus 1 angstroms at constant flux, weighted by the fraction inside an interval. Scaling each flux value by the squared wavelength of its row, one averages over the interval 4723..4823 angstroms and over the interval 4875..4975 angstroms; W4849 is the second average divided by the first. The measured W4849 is 1.3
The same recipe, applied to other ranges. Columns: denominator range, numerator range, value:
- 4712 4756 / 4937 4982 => 1.16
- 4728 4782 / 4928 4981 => 1.28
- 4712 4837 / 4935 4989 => 1.24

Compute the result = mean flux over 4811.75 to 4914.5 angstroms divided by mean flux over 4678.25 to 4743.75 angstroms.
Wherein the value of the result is 1.0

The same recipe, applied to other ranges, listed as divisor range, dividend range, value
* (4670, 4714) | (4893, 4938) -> 1.22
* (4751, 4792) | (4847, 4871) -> 1.05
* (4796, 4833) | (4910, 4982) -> 1.21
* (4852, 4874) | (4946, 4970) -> 1.19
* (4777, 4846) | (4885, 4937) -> 1.28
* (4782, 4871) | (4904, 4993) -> 1.22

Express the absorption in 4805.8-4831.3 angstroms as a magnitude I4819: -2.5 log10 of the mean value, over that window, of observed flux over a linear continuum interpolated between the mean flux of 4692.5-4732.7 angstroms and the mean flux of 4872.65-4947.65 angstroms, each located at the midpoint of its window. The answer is 0.22 mag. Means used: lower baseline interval 20.7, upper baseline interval 23.3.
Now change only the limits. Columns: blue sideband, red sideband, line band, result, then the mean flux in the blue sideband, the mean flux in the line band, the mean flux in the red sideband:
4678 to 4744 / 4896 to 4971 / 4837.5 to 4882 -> 0.214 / 20.5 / 18.6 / 23.6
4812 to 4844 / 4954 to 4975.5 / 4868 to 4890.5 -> -0.017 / 18.4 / 18.7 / 18.4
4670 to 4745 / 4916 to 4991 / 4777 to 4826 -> 0.166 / 20.3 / 18.2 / 22.5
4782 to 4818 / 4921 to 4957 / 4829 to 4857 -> 0.081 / 18.3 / 19.1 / 25.7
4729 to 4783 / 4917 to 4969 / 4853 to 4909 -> 0.108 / 18.9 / 20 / 23.6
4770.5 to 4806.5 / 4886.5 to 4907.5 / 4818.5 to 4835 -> 0.064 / 17.8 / 18.5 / 22.7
